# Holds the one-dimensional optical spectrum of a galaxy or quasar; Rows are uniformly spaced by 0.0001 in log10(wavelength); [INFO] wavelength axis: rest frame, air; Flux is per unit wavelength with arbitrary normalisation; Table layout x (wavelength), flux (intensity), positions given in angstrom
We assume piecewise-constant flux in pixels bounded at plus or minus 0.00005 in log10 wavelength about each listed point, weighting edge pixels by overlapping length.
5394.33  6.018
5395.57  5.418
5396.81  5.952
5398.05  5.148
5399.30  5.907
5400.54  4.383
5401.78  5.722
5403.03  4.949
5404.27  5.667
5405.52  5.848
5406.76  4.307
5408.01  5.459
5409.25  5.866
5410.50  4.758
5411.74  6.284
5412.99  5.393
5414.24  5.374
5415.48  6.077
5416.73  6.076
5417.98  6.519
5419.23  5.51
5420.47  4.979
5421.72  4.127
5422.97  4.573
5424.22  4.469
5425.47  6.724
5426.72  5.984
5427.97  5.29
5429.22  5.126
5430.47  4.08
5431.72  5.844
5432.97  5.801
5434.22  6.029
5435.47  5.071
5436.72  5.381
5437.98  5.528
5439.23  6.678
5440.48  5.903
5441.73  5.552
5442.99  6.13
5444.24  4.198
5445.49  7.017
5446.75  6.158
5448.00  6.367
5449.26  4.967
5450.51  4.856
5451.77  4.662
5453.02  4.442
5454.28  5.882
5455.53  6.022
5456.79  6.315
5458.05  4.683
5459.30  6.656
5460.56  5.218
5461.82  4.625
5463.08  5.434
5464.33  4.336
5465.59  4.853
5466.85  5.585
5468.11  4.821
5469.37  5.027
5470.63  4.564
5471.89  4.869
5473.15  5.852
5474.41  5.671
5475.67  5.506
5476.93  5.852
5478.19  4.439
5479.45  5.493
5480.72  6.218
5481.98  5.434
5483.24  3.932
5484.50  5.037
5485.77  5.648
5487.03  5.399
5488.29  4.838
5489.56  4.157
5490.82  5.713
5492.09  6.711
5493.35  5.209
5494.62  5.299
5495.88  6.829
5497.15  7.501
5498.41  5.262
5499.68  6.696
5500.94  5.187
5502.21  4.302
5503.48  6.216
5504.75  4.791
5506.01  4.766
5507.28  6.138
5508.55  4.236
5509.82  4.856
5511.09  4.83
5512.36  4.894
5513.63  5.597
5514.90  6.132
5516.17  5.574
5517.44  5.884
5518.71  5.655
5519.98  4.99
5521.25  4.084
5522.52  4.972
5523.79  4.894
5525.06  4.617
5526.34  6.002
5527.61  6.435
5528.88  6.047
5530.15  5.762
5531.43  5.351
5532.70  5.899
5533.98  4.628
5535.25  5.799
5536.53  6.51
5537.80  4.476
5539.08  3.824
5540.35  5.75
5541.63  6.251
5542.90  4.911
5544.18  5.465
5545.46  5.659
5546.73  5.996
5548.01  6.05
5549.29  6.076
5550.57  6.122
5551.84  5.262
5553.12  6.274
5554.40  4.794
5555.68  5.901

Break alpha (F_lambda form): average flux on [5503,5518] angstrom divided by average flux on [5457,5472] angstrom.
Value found 1.04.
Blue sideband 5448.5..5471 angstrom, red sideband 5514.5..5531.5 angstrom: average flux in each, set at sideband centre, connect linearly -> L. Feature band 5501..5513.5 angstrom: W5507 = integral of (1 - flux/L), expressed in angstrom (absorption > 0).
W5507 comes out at 0.8 angstrom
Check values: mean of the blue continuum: 5.18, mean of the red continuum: 5.45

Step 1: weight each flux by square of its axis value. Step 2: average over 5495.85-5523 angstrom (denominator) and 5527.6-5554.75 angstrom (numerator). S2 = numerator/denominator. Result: 1.0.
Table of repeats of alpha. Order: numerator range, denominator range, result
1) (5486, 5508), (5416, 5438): 1.04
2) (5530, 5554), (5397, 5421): 1.01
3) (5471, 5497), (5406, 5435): 1.00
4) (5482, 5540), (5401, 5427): 0.99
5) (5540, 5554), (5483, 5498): 1.04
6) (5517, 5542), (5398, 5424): 1.00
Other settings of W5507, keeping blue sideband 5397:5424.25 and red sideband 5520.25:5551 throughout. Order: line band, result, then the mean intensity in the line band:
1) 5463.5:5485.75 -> 1.1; 5.16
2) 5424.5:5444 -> -0.9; 5.62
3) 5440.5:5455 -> -0.3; 5.5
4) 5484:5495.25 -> 0.2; 5.34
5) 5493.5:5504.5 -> -0.8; 5.84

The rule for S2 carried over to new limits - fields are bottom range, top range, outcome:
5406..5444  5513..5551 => 1.04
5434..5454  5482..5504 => 1.01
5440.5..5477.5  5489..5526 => 1.02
